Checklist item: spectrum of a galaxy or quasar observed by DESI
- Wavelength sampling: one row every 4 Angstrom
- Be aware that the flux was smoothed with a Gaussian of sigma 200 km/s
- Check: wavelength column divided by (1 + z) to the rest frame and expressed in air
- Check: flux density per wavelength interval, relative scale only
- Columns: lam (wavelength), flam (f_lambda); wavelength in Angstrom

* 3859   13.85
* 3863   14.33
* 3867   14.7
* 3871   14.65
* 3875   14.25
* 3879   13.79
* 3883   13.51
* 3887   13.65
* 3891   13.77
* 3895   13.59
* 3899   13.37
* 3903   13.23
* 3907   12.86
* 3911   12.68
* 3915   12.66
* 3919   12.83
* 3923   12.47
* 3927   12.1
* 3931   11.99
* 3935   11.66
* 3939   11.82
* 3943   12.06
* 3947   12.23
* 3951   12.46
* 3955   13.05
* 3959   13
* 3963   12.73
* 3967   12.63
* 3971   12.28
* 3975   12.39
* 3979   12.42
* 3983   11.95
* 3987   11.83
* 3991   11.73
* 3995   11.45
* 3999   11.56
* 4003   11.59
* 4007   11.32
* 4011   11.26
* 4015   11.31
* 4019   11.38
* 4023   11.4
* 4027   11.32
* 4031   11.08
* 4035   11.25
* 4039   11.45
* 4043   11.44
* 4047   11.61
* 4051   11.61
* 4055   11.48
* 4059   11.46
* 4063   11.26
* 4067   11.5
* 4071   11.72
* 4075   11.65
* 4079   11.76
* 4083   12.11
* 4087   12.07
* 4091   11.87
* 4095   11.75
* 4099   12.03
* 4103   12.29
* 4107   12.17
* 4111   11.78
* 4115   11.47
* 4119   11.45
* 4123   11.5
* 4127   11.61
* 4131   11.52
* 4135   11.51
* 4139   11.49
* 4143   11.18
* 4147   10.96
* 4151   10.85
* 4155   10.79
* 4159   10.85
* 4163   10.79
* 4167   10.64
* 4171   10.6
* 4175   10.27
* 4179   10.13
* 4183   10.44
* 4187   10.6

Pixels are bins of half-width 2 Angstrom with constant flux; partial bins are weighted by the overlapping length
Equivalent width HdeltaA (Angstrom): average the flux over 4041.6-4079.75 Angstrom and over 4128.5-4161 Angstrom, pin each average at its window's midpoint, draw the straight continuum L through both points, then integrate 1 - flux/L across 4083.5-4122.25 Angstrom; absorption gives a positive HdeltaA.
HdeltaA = -1.8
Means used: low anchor 11.5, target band 11.9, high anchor 11.2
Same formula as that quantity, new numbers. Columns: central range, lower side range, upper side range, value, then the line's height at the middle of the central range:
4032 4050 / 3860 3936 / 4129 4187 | 0.79 Angstrom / 12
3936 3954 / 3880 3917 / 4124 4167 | 0.98 Angstrom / 12.9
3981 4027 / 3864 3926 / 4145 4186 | 3.00 Angstrom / 12.3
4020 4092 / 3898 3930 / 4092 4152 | 2.39 Angstrom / 12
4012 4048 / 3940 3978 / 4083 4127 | 2.47 Angstrom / 12.2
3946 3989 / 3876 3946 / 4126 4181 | -0.22 Angstrom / 12.4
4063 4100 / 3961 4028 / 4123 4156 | -1.00 Angstrom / 11.5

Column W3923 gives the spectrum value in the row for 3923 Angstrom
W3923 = 12.47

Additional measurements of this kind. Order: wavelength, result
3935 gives 11.66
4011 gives 11.26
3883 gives 13.51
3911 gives 12.68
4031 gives 11.08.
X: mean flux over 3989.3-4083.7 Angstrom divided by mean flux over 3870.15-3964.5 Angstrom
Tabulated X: 0.89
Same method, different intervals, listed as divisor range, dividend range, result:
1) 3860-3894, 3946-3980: 0.90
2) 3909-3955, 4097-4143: 0.95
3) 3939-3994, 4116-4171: 0.90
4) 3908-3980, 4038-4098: 0.94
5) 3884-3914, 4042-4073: 0.87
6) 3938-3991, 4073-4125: 0.96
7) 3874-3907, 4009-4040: 0.83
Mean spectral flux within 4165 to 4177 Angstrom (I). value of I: 10.5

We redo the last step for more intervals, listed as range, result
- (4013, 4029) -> 11.4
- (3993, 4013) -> 11.4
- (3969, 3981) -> 12.4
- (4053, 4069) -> 11.4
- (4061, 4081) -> 11.6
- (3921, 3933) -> 12.2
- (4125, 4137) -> 11.5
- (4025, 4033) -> 11.2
